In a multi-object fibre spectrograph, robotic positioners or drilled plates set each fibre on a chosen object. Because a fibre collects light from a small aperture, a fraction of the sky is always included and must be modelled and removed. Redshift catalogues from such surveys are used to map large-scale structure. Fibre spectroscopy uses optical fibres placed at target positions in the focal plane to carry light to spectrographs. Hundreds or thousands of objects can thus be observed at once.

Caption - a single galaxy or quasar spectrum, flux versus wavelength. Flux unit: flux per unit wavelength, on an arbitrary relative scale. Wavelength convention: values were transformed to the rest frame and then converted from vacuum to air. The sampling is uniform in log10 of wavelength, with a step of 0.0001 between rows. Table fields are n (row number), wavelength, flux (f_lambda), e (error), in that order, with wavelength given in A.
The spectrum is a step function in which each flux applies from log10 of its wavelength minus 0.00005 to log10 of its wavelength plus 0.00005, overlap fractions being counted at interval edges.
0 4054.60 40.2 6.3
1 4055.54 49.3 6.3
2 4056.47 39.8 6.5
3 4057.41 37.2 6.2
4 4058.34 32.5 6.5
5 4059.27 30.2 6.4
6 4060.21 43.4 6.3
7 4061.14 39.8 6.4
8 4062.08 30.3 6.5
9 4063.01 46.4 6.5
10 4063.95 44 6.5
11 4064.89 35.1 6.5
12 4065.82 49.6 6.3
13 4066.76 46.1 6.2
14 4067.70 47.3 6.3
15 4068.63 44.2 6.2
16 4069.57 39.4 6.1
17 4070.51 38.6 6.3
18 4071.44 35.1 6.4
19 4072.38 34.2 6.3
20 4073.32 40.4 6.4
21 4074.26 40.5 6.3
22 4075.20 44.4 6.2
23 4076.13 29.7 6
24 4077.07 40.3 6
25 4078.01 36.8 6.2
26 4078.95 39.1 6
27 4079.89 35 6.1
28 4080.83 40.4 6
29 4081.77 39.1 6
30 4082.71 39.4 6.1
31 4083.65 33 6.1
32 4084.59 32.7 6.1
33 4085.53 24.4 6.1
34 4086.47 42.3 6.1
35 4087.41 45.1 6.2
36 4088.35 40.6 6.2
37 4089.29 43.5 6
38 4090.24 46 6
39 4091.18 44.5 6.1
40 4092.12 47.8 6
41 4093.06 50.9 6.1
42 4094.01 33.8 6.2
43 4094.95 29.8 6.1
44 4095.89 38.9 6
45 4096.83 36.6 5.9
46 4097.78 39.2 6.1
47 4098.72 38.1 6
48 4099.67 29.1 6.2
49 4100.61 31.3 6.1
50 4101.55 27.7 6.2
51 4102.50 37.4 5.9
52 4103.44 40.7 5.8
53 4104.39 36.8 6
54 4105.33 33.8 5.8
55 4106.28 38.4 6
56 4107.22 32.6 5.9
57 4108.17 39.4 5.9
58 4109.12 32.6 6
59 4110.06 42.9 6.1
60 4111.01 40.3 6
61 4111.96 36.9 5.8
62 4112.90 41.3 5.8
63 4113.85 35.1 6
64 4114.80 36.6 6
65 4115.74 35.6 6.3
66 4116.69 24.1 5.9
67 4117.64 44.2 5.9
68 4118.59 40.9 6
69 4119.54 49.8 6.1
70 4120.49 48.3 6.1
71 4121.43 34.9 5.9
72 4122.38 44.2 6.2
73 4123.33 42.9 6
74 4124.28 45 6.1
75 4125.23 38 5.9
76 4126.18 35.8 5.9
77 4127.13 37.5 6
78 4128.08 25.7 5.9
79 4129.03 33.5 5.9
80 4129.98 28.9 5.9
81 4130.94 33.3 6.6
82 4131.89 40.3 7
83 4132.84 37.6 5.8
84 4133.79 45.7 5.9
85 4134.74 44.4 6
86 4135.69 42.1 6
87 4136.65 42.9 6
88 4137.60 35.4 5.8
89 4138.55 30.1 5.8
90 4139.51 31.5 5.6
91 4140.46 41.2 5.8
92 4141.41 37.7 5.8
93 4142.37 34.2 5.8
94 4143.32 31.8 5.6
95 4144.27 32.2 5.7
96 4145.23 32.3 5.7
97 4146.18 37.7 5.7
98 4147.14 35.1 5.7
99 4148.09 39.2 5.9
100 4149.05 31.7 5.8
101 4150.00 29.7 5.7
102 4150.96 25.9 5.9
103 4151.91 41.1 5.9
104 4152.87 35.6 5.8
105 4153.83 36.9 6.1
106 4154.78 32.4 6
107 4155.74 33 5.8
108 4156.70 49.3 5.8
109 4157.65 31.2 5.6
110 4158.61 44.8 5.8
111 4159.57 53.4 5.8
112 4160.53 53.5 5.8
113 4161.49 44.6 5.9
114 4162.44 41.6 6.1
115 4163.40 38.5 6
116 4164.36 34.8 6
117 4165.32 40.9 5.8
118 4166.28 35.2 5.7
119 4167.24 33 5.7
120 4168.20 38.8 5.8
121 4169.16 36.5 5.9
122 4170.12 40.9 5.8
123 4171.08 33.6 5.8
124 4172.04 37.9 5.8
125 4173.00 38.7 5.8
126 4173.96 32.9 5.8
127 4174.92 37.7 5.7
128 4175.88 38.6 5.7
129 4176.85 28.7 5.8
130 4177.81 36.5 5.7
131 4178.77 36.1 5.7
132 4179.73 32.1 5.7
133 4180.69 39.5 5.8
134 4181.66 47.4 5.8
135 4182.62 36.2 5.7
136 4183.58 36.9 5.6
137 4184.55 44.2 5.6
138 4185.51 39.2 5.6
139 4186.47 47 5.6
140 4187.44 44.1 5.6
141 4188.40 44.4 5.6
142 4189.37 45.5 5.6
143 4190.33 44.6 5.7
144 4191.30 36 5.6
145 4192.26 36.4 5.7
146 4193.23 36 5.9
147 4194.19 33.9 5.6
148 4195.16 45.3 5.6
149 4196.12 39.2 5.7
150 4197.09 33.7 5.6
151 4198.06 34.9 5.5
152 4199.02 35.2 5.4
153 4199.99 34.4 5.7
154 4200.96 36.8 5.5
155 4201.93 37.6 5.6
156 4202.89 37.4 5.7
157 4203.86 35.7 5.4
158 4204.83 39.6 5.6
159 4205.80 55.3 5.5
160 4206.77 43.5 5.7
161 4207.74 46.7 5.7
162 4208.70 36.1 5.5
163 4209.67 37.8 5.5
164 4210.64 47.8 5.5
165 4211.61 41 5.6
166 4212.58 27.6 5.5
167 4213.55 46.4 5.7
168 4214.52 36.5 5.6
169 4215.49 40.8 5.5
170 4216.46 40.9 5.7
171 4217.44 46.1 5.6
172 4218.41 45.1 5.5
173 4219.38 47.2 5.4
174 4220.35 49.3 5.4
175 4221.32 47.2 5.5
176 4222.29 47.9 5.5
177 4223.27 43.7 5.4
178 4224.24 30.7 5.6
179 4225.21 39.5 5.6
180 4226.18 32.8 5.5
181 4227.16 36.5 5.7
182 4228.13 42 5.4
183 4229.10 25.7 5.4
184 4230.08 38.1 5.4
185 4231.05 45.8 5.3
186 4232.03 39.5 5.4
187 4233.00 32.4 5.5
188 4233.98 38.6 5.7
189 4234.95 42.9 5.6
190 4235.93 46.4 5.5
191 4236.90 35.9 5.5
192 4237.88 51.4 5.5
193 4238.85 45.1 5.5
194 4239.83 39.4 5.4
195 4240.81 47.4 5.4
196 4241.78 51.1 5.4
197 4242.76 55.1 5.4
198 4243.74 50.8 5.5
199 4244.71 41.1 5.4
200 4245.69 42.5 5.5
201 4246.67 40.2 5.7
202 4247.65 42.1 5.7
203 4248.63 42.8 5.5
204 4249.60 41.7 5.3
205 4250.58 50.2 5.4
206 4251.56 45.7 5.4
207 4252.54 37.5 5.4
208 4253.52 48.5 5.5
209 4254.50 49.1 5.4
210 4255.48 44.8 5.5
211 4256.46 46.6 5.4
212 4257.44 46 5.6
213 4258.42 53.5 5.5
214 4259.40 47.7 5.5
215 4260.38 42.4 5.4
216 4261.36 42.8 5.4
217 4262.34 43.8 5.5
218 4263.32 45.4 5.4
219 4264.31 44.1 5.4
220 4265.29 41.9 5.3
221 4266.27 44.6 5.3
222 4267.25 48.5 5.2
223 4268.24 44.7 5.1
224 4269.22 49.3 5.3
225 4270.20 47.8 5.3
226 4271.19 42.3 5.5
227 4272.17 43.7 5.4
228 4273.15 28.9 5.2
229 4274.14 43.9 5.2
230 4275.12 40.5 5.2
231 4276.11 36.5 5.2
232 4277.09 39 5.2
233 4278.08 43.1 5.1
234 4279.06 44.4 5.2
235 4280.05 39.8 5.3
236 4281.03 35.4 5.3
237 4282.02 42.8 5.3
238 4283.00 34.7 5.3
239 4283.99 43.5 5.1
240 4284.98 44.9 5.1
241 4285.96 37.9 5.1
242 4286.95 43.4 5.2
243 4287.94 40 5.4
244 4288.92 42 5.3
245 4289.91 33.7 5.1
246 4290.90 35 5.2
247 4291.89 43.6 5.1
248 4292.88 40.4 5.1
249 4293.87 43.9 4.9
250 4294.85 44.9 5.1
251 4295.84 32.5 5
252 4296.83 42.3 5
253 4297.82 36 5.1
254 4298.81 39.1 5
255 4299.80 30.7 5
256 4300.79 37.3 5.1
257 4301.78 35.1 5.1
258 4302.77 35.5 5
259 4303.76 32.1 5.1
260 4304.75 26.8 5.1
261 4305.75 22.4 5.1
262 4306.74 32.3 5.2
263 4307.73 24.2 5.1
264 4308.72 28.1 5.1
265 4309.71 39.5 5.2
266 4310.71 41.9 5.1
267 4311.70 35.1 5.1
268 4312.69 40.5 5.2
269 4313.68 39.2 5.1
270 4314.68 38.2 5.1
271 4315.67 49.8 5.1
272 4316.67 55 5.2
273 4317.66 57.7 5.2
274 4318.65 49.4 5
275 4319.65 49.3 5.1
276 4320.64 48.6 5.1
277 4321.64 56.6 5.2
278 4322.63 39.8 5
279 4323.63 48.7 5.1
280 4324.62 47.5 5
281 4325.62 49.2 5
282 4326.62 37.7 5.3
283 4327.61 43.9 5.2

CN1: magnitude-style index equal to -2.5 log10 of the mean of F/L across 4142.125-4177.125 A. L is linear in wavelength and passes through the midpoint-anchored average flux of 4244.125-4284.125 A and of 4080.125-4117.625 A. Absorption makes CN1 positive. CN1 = 0.07 mag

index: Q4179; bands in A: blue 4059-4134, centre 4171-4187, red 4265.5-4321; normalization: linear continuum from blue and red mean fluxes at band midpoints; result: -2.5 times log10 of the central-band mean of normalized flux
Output 0.03 mag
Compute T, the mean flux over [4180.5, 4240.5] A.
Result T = 40.5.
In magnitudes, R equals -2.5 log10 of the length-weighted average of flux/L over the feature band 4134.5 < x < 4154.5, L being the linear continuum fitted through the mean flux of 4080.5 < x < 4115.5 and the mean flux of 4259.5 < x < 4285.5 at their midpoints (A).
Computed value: 0.10 mag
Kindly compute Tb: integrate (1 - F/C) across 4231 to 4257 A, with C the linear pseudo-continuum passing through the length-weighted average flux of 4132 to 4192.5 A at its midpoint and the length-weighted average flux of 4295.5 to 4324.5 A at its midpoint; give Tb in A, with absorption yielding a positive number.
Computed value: -3.5 A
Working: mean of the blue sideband 38.3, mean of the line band 44.2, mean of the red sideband 39.6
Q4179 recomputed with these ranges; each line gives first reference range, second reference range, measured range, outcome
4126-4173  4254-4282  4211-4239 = 0.013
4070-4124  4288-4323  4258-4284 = -0.093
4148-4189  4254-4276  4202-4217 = 0.006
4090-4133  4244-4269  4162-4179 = 0.110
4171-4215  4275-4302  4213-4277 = -0.104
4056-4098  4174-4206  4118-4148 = 0.034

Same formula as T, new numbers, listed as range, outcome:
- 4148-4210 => 38.7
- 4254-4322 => 41.2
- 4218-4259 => 43.3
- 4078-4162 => 37.8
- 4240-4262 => 45.8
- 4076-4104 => 37.9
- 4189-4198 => 38.7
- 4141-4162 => 37.4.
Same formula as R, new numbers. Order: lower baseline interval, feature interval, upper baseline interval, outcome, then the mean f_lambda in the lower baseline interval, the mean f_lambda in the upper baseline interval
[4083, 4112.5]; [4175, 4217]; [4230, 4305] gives 0.02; 37.7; 42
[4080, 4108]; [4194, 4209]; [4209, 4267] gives 0.07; 37.7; 43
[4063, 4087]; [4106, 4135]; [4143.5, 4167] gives 0.00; 39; 37.8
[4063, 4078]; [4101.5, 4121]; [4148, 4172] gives 0.04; 40.6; 38.2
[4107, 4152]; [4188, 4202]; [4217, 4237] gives 0.04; 37.1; 40.7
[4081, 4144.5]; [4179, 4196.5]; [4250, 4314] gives -0.04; 37.8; 40.4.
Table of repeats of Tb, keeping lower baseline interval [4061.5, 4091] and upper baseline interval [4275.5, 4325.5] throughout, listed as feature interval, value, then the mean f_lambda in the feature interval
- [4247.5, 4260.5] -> -1.9 A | 45.8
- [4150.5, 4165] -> 0.0 A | 39.8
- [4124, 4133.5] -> 1.0 A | 35.6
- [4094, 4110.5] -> 1.7 A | 35.6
